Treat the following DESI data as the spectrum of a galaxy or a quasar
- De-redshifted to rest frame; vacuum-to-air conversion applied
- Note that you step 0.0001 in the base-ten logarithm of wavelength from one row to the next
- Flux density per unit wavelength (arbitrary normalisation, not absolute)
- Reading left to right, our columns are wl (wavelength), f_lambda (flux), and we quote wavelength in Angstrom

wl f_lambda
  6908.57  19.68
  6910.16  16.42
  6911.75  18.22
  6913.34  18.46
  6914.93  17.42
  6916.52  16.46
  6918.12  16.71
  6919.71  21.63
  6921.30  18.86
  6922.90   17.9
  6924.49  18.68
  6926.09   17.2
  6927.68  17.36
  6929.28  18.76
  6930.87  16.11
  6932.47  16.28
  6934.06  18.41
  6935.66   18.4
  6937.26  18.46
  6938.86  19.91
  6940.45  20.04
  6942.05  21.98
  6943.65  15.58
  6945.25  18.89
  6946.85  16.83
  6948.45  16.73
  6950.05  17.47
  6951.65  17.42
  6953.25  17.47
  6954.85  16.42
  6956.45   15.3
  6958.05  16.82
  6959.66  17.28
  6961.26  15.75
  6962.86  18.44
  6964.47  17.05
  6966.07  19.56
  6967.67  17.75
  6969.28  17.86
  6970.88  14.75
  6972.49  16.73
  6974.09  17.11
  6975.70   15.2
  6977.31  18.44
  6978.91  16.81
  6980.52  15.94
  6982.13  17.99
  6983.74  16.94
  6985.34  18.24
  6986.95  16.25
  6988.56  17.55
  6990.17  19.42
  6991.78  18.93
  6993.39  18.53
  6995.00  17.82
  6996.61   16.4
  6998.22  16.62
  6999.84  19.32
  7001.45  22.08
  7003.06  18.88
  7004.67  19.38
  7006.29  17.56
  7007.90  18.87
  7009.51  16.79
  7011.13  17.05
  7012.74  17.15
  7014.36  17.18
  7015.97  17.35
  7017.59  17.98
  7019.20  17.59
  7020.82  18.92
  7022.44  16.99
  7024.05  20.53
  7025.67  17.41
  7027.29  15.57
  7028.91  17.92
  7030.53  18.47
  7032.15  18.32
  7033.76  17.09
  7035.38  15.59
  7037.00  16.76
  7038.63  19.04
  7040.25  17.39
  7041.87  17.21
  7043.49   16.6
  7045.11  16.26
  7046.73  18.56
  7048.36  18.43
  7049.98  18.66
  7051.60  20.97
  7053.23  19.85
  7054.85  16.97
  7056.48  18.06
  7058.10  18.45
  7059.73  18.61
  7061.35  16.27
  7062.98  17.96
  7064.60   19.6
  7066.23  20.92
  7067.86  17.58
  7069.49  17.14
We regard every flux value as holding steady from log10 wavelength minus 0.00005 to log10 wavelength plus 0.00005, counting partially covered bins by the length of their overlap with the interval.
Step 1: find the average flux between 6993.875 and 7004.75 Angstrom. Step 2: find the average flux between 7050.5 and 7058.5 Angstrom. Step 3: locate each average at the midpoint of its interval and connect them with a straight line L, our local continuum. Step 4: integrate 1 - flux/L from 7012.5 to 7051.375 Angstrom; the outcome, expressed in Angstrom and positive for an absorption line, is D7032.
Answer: 2.2 Angstrom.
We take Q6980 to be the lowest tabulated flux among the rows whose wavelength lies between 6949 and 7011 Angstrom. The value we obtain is 14.75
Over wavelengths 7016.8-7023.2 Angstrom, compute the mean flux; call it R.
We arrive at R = 17.9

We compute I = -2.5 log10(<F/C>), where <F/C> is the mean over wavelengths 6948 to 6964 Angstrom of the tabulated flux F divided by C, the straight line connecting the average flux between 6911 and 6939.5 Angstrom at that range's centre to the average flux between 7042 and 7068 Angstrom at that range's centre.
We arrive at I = 0.08 mag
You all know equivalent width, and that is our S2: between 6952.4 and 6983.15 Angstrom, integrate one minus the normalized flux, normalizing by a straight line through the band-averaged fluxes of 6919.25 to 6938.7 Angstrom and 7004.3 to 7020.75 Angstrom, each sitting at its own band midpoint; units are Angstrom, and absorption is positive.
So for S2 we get 1.7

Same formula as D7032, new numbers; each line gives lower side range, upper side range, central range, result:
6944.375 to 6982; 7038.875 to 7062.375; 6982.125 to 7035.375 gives -1.1 Angstrom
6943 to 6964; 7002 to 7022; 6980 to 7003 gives -0.6 Angstrom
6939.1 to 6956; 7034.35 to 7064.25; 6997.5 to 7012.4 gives -0.5 Angstrom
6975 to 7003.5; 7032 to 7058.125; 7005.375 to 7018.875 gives 0.3 Angstrom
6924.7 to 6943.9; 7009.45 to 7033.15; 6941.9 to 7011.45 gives 1.7 Angstrom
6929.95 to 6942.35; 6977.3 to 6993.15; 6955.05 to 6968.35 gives 0.7 Angstrom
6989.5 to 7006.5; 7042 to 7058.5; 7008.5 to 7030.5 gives 1.0 Angstrom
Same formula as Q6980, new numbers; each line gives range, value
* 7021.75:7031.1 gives 15.57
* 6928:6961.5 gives 15.3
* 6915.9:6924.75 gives 16.46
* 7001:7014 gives 16.79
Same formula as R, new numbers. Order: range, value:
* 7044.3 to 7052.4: 18.6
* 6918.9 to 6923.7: 19.5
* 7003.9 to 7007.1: 18.4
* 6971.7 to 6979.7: 16.9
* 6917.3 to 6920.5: 19.1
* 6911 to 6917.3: 17.7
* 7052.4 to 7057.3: 18.3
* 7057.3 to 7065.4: 18.2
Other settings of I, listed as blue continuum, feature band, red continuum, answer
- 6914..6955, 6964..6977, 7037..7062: 0.06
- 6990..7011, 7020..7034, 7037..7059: 0.02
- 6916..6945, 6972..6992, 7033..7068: 0.05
